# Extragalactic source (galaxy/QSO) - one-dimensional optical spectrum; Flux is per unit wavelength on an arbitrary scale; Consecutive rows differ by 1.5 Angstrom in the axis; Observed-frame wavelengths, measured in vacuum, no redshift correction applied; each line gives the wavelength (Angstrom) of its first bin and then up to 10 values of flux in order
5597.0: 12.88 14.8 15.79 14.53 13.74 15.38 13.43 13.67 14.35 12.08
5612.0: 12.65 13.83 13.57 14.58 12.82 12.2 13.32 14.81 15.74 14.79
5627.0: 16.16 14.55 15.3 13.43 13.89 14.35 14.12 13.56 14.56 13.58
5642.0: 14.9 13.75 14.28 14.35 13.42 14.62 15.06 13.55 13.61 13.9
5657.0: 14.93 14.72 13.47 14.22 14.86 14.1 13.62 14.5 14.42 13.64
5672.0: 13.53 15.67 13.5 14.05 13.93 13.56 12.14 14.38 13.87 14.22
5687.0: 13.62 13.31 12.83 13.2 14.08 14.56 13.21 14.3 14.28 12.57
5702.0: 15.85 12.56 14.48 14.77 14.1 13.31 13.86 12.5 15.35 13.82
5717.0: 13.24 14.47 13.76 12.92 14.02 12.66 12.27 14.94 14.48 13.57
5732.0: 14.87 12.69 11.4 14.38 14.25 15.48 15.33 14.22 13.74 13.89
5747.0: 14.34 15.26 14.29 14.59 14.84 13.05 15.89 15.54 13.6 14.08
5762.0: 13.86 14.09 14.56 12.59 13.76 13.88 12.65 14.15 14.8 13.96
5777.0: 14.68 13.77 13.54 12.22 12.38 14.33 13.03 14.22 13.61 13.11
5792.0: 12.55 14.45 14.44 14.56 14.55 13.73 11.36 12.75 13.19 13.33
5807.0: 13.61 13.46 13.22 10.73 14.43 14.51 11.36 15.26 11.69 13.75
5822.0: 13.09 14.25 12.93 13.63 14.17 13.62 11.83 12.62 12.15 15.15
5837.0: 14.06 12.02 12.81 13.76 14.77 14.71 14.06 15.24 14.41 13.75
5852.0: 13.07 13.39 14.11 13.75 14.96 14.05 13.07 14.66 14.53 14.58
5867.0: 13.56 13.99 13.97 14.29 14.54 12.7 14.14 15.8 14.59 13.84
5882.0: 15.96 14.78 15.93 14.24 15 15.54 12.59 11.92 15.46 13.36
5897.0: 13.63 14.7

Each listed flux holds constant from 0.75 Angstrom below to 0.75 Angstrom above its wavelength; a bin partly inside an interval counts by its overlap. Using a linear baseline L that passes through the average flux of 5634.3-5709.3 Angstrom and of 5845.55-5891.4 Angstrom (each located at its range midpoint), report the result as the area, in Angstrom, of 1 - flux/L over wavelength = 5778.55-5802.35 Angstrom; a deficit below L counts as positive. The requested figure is 1.2 Angstrom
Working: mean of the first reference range 14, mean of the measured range 13.5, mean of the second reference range 14.3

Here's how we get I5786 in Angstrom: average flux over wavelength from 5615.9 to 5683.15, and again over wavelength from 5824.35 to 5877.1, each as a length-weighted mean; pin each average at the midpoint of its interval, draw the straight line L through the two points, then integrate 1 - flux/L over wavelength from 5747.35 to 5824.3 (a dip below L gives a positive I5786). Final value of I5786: 1.2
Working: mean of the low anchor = 14.1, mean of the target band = 13.7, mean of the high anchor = 13.8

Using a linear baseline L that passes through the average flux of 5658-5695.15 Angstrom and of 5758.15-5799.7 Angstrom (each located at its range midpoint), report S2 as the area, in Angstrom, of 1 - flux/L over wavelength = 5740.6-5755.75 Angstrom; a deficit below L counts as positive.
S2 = -0.6 Angstrom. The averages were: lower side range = 13.9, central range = 14.4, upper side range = 13.8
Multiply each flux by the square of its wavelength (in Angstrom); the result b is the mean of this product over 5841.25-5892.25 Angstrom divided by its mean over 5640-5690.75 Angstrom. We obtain 1.1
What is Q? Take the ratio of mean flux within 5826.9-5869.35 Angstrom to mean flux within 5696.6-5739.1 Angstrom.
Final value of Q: 1.00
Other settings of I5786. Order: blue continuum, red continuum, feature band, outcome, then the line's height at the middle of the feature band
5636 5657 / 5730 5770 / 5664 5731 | 1.5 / 14.1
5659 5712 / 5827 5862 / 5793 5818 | 0.6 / 13.8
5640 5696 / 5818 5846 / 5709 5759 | -1.0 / 13.8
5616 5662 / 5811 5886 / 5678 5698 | 0.7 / 14.1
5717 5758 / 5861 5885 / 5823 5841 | 1.3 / 14.3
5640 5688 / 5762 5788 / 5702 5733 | 0.1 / 13.9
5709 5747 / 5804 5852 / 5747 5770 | -0.9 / 13.7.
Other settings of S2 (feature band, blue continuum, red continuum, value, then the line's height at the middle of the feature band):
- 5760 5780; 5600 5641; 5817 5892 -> 0.2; 14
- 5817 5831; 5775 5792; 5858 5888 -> 0.4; 13.9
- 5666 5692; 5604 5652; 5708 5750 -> 0.4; 14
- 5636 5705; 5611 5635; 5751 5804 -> 0.1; 14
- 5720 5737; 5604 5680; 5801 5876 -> 0.5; 13.9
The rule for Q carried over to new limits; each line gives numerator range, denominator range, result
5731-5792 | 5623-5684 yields 0.98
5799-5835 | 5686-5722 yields 0.95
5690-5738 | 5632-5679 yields 0.97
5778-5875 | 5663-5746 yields 0.98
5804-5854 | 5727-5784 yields 0.96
